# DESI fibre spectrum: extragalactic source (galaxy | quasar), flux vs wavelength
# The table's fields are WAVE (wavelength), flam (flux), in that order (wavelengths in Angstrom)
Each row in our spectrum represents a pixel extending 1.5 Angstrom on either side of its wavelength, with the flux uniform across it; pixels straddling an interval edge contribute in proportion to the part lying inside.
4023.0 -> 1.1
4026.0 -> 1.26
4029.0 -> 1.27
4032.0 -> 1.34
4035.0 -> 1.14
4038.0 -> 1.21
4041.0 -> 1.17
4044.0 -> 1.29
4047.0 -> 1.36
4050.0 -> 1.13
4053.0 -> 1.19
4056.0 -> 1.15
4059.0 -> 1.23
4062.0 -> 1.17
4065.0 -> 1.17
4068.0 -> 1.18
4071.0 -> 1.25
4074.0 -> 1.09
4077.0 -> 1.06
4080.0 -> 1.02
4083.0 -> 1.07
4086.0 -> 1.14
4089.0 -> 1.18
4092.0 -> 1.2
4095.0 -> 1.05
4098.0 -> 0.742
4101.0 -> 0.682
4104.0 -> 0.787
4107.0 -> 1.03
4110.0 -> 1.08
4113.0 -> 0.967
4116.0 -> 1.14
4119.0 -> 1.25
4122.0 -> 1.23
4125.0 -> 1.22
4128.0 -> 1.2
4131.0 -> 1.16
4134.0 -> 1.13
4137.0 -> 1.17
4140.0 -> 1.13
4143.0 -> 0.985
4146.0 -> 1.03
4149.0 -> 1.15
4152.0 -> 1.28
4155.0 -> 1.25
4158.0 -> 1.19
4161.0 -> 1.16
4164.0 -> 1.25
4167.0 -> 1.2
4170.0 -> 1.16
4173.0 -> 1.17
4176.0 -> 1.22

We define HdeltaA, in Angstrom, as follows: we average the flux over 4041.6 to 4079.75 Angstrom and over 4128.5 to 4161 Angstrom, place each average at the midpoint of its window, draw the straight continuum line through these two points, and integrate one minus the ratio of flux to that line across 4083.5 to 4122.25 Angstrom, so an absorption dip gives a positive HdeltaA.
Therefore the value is 4.5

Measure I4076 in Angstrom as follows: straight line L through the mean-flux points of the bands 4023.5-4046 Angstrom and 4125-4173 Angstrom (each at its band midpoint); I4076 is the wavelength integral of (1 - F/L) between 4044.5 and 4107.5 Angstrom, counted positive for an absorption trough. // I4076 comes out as 6.1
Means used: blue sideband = 1.24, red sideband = 1.16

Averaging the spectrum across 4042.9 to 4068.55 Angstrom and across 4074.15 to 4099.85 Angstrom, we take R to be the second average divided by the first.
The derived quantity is 0.87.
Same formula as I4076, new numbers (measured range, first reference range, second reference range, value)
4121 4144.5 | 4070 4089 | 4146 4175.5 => 0.2 Angstrom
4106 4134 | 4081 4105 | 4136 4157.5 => -2.0 Angstrom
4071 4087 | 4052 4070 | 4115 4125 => 1.4 Angstrom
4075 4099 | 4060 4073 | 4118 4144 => 2.4 Angstrom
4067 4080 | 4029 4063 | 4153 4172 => 0.9 Angstrom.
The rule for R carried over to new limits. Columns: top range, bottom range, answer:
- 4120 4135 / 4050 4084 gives 1.04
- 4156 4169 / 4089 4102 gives 1.25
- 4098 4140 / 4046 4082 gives 0.92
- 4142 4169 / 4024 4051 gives 0.94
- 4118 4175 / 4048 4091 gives 1.02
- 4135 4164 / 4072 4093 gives 1.04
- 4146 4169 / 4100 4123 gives 1.17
